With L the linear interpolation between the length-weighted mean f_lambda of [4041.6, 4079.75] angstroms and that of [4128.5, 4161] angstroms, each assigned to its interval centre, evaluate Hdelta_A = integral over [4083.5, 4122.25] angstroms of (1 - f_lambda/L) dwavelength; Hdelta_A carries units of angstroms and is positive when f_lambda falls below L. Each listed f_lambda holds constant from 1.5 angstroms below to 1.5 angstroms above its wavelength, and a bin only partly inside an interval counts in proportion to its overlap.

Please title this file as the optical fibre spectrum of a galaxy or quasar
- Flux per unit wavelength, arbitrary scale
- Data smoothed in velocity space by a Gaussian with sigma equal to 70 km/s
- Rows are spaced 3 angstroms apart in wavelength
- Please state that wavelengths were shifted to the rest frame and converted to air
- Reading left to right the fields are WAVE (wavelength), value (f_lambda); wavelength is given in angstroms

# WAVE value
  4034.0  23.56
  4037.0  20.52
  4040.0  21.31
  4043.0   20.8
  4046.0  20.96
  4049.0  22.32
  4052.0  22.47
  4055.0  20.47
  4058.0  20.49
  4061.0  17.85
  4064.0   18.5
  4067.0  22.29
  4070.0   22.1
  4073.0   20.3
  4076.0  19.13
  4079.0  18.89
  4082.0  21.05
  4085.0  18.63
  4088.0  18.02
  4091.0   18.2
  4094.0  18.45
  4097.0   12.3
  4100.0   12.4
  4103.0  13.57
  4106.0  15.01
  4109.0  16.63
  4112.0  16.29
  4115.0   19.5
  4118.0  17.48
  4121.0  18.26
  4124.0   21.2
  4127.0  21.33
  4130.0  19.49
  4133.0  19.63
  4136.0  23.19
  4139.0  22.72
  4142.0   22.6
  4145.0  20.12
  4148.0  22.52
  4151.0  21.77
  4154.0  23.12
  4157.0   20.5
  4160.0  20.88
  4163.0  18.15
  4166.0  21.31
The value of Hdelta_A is 8.3 angstroms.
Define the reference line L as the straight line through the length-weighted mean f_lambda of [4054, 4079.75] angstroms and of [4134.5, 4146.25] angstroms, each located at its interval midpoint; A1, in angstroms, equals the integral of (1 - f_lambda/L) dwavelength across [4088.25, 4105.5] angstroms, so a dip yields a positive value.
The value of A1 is 4.7 angstroms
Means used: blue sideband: 20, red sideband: 22.2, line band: 15.2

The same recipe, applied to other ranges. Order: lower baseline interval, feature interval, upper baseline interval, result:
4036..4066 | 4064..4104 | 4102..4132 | 2.4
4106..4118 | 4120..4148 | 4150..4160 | -2.3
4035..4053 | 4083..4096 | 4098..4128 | 0.2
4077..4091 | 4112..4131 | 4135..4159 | 1.4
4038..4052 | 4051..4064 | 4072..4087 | 0.5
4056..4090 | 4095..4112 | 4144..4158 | 5.1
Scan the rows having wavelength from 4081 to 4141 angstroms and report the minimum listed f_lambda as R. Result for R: 12.3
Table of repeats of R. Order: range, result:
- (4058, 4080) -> 17.85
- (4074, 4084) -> 18.89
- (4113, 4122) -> 17.48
